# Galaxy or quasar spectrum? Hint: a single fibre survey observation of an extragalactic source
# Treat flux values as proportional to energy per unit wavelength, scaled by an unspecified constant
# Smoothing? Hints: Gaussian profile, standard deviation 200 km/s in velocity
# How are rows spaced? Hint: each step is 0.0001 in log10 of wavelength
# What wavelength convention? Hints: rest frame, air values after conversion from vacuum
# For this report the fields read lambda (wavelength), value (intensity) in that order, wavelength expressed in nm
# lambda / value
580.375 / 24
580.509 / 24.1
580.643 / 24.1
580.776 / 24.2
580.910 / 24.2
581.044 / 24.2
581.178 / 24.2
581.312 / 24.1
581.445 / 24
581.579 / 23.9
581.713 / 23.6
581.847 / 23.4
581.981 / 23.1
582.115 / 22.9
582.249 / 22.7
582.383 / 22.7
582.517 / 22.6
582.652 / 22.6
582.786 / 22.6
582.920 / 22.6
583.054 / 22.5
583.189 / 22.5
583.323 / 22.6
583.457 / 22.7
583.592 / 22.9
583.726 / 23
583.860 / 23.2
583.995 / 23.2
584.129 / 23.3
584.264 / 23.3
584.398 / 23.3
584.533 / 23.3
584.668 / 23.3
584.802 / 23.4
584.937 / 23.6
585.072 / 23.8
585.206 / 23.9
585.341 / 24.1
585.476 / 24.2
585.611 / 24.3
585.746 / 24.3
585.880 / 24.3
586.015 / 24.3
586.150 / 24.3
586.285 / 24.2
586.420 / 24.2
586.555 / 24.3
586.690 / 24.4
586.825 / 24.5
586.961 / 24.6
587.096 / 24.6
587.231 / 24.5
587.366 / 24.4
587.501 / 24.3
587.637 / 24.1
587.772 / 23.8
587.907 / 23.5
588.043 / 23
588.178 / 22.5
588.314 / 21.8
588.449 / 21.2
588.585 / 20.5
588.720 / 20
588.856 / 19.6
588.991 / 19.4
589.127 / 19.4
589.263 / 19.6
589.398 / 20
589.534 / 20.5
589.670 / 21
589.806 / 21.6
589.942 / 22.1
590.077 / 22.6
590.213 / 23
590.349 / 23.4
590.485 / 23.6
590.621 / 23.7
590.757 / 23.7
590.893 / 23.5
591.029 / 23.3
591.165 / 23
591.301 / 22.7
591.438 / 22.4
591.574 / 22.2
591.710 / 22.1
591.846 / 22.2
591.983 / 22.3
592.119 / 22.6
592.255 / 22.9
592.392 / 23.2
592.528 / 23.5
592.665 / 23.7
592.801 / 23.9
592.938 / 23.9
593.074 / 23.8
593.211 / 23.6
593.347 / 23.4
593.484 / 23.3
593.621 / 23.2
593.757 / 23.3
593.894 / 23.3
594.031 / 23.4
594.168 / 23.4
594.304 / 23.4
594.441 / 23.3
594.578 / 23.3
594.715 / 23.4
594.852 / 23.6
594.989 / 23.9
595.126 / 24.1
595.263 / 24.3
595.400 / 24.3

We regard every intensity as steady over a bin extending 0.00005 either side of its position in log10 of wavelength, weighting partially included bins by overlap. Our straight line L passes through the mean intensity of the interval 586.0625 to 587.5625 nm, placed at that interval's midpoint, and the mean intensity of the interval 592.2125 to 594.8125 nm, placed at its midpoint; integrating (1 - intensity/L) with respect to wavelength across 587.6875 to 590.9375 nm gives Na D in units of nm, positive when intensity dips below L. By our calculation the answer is 0.30 nm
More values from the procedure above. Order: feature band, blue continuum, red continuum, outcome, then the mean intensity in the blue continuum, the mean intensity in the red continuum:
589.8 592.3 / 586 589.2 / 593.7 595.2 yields 0.04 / 22.9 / 23.5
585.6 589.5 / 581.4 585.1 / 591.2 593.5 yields 0.03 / 23.1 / 23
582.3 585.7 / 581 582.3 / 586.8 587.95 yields 0.10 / 23.6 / 24.3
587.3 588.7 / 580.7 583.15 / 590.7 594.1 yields 0.02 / 23.3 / 23.1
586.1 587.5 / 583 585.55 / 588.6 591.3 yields -0.11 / 23.3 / 21.7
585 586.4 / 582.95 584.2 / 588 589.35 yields -0.14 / 22.9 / 20.7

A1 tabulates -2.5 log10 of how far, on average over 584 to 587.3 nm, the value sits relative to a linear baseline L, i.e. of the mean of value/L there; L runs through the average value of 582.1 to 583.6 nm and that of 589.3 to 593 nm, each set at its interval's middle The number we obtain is -0.063 mag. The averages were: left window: 22.6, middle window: 24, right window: 22.7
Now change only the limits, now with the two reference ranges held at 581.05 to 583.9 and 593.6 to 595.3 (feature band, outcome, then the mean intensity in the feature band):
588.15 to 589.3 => 0.15 mag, 20.4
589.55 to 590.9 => 0.03 mag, 22.7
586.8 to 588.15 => -0.04 mag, 24.1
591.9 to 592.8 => 0.02 mag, 23.1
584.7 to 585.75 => -0.03 mag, 23.9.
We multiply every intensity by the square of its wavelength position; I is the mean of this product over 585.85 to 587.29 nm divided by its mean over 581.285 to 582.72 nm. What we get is 1.1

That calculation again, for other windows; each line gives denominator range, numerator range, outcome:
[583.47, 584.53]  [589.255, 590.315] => 0.95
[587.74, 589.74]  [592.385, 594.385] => 1.14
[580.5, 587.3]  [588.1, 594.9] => 0.98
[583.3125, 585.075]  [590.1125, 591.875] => 1.01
